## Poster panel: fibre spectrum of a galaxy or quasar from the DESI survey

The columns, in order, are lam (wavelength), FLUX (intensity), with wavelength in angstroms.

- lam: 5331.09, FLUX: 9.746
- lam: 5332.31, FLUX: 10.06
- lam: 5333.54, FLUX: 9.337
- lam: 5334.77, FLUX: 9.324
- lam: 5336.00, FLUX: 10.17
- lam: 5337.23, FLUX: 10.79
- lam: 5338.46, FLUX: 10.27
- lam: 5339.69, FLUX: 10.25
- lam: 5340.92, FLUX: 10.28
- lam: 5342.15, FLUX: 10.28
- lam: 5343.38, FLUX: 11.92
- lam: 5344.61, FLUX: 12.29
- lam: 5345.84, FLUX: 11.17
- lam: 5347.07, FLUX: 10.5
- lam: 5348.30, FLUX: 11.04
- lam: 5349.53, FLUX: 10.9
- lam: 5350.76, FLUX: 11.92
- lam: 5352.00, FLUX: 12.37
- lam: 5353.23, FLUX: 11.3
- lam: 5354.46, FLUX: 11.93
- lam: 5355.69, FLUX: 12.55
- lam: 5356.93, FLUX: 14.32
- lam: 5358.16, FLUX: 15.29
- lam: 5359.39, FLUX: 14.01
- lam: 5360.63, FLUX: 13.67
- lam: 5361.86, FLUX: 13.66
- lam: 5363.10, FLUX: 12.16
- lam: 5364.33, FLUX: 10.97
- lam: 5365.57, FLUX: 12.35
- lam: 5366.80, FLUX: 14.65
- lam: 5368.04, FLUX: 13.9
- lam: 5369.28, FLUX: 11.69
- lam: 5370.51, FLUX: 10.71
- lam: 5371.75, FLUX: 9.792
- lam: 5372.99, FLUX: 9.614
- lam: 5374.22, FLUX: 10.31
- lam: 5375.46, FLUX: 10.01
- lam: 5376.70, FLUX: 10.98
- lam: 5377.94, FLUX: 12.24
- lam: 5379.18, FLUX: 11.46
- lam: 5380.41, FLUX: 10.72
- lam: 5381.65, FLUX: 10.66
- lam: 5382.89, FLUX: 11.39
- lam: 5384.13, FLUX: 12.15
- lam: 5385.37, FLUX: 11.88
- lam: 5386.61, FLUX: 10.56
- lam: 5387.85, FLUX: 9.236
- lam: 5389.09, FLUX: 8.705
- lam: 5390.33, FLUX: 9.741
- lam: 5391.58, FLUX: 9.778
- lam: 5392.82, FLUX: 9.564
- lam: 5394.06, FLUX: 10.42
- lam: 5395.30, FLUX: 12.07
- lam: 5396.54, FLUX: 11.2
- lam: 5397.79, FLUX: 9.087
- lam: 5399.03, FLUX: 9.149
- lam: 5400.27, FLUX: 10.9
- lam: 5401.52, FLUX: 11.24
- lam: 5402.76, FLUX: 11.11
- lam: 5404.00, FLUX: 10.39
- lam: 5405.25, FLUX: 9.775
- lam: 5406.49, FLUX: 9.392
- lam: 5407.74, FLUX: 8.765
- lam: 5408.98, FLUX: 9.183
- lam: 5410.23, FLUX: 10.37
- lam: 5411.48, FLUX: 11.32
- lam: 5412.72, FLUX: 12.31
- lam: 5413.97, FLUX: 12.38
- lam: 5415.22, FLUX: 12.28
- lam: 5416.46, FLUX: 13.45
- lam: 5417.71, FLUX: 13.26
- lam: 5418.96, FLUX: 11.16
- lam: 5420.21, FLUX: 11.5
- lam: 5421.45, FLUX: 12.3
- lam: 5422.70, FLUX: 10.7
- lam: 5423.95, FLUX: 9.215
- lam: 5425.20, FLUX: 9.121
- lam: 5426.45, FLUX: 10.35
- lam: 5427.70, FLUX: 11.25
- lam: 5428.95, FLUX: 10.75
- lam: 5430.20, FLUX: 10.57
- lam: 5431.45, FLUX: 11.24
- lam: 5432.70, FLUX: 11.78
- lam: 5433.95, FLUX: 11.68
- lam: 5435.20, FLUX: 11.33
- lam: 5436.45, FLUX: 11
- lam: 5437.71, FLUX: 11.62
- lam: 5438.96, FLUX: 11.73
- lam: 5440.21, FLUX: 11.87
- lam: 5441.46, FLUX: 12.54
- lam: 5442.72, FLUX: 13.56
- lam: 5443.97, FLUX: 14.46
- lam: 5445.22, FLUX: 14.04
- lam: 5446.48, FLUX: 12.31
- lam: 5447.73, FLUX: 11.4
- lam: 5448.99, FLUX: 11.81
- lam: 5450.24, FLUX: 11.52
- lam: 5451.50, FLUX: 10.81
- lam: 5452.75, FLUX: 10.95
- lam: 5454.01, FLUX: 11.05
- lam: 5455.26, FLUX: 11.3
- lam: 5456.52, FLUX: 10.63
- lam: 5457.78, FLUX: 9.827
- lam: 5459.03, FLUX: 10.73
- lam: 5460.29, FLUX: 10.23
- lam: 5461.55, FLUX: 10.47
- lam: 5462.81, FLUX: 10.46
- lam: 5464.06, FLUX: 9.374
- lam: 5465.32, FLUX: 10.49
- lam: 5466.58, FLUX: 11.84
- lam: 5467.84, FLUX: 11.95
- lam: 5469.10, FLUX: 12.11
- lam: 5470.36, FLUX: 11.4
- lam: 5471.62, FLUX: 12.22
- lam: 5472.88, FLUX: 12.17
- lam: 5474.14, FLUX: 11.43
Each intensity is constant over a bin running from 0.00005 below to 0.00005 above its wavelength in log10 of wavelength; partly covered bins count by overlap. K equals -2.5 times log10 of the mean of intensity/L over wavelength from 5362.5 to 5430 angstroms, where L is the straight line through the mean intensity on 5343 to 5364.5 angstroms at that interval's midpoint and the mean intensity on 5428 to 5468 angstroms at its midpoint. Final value 0.10 mag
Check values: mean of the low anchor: 12.4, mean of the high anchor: 11.4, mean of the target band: 10.9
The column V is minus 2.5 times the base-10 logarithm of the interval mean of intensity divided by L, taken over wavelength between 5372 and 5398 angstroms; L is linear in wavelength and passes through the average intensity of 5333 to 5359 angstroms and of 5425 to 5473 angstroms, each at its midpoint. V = 0.08 mag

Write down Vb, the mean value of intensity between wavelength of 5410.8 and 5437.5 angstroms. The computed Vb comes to 11.4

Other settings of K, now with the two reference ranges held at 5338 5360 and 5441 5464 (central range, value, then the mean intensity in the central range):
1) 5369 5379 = 0.105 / 10.7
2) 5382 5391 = 0.117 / 10.5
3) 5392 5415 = 0.113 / 10.5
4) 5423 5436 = 0.081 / 10.7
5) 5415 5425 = 0.000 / 11.6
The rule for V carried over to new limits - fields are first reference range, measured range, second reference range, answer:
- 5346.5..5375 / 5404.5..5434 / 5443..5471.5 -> 0.07 mag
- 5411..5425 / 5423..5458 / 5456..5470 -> -0.02 mag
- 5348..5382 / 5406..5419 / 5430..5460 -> 0.05 mag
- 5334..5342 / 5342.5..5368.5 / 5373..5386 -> -0.18 mag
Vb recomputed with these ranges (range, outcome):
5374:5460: 11.1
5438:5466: 11.4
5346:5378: 12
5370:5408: 10.4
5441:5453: 12.4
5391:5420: 10.8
